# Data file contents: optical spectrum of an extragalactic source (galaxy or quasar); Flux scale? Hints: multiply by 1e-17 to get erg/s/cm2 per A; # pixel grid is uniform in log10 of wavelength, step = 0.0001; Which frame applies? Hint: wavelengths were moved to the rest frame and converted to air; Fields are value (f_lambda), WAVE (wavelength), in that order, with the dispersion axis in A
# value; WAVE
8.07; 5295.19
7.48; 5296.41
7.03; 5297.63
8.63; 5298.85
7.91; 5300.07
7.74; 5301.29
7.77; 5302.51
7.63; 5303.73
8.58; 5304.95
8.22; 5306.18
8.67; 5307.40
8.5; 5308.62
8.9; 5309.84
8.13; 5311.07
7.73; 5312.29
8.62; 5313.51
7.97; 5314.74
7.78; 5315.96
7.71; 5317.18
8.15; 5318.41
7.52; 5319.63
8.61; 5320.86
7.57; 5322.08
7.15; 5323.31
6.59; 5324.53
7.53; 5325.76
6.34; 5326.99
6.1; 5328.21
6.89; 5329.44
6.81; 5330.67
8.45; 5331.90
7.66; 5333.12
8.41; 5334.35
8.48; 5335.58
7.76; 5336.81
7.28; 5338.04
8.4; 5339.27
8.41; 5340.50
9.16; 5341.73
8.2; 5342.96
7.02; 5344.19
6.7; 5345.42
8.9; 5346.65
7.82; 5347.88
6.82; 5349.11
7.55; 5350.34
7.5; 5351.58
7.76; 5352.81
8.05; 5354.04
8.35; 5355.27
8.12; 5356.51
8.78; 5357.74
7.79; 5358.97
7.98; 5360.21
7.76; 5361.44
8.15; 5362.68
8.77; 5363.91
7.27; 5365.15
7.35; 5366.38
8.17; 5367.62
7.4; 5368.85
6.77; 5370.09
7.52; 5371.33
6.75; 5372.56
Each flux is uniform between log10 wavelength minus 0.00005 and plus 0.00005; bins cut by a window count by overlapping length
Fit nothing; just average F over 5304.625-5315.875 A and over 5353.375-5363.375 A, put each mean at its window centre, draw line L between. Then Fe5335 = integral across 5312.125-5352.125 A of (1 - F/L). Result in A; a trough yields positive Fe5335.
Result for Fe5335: 2.7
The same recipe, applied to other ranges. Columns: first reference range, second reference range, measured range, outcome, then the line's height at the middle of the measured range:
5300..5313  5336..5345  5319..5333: 1.44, 8.08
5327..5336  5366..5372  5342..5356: -0.55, 7.44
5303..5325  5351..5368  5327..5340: 0.70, 8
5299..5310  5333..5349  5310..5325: 0.53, 8.13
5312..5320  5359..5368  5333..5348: -0.21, 7.93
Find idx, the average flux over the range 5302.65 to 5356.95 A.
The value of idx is 7.83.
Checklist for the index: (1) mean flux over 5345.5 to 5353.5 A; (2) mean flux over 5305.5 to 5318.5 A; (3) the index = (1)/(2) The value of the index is 0.93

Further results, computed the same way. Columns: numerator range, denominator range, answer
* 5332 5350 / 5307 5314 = 0.94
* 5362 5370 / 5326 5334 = 1.09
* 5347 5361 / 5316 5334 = 1.07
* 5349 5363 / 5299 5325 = 0.99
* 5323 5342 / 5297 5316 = 0.93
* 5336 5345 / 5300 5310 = 0.98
